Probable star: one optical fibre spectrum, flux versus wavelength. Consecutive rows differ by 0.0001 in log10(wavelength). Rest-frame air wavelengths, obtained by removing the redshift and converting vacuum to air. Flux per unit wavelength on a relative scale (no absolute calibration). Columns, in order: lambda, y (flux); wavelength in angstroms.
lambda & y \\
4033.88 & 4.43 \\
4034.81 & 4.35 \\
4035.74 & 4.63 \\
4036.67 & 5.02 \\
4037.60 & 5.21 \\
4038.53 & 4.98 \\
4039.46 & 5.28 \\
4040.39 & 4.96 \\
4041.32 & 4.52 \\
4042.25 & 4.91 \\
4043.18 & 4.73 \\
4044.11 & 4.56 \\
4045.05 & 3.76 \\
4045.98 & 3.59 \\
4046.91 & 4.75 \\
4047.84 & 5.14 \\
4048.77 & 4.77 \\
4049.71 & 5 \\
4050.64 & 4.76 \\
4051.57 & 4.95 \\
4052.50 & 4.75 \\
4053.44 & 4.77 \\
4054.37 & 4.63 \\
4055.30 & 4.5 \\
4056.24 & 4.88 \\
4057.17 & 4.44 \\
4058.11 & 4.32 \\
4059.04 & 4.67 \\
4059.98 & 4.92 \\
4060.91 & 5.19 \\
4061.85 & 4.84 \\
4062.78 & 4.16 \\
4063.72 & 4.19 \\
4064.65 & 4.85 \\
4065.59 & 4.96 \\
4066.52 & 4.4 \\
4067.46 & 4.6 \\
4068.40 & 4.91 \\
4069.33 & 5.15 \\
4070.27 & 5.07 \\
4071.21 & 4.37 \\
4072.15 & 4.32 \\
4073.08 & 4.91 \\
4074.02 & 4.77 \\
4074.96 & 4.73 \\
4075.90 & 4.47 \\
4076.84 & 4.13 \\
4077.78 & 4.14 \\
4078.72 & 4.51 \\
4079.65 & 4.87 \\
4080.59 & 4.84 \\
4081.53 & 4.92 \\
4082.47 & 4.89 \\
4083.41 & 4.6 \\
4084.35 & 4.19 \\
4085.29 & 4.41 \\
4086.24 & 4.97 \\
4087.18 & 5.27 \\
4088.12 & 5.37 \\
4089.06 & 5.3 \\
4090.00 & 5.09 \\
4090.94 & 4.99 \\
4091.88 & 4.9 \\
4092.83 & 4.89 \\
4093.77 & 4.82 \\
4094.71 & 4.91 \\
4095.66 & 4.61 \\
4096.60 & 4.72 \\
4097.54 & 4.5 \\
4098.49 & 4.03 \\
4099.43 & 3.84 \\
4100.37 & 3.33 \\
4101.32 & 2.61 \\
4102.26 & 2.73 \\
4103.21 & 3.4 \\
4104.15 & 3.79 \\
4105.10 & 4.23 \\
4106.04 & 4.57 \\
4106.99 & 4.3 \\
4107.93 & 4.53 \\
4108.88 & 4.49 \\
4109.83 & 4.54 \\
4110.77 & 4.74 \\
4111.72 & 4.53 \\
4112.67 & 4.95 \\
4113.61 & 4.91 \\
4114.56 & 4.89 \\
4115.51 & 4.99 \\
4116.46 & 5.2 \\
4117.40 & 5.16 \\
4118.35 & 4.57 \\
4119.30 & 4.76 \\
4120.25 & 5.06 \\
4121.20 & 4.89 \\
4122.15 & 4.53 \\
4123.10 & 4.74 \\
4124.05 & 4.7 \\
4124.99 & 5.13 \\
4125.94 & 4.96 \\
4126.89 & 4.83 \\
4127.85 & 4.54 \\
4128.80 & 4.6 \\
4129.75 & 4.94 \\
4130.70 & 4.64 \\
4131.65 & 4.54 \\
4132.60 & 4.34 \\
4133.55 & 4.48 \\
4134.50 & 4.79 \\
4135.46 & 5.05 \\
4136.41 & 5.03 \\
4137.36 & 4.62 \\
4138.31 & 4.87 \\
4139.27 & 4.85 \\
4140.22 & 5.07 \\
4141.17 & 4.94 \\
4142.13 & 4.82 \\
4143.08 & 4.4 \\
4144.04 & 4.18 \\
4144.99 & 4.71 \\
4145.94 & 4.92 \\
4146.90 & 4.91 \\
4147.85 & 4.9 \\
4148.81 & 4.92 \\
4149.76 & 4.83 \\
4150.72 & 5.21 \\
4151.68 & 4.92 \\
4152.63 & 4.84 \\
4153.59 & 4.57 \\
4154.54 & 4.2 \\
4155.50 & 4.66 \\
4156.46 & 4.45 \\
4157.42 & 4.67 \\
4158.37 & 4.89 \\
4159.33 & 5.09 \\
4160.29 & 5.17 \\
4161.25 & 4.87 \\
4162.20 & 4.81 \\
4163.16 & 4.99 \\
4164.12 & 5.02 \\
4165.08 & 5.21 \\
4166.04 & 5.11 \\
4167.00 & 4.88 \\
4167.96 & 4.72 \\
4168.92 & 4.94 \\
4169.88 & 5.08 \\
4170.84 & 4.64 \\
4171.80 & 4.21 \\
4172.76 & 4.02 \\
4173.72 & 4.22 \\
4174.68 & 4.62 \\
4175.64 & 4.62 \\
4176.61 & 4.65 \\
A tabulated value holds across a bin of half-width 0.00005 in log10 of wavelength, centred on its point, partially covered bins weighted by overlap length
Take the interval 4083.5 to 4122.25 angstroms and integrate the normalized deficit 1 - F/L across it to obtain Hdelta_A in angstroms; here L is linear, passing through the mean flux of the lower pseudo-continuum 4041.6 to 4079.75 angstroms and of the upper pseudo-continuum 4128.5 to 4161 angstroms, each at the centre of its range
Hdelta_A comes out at 1.3 angstroms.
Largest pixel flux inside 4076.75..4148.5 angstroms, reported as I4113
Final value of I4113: 5.37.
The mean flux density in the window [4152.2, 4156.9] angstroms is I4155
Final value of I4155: 4.54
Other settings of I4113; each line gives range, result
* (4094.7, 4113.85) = 4.95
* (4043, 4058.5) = 5.14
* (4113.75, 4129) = 5.2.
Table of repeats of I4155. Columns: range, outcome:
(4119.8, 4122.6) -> 4.82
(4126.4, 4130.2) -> 4.72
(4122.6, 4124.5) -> 4.71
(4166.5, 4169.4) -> 4.85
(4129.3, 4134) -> 4.59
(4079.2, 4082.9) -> 4.88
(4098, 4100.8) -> 3.74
